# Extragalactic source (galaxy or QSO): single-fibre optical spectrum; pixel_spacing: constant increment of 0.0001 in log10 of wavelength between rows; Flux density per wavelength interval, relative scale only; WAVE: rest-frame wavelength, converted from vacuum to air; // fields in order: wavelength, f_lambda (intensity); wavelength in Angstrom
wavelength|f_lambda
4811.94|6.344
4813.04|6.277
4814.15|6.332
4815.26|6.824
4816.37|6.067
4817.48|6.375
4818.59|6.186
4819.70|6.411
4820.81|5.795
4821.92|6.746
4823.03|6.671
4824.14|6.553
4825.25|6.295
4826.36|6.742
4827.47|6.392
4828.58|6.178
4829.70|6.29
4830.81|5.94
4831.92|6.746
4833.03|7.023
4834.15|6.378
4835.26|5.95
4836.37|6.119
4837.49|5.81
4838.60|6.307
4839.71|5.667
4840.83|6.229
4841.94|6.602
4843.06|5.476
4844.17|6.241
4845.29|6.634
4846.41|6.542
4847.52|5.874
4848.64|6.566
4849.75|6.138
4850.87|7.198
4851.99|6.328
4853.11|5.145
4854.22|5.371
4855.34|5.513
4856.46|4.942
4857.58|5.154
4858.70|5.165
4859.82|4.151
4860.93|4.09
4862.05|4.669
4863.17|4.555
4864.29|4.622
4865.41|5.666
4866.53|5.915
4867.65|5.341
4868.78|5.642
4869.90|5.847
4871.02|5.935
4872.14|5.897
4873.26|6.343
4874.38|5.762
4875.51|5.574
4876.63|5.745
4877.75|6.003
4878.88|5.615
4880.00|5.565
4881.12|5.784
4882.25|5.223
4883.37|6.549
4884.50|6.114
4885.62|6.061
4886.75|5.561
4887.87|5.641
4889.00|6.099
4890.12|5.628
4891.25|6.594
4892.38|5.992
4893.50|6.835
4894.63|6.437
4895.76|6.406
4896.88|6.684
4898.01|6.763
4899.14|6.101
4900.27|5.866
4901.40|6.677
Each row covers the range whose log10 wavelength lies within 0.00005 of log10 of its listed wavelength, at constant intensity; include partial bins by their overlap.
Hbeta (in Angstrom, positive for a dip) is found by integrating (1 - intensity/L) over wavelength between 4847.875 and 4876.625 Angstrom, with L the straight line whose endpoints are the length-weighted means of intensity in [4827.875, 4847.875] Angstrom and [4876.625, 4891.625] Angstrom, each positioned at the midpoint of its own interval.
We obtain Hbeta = 2.5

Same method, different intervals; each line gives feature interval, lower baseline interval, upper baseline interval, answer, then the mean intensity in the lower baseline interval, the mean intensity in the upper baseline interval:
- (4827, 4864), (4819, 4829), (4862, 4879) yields 1.2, 6.42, 5.59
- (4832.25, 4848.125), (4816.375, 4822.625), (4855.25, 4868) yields -1.6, 6.29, 4.96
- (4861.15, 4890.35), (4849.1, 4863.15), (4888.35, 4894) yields 0.8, 5.3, 6.21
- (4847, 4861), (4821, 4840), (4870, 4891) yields 1.3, 6.34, 5.85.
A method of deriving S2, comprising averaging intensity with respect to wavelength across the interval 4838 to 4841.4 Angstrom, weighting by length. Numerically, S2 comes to 6.08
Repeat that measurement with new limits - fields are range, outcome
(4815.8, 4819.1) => 6.21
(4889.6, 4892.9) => 6.06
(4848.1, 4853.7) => 6.27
